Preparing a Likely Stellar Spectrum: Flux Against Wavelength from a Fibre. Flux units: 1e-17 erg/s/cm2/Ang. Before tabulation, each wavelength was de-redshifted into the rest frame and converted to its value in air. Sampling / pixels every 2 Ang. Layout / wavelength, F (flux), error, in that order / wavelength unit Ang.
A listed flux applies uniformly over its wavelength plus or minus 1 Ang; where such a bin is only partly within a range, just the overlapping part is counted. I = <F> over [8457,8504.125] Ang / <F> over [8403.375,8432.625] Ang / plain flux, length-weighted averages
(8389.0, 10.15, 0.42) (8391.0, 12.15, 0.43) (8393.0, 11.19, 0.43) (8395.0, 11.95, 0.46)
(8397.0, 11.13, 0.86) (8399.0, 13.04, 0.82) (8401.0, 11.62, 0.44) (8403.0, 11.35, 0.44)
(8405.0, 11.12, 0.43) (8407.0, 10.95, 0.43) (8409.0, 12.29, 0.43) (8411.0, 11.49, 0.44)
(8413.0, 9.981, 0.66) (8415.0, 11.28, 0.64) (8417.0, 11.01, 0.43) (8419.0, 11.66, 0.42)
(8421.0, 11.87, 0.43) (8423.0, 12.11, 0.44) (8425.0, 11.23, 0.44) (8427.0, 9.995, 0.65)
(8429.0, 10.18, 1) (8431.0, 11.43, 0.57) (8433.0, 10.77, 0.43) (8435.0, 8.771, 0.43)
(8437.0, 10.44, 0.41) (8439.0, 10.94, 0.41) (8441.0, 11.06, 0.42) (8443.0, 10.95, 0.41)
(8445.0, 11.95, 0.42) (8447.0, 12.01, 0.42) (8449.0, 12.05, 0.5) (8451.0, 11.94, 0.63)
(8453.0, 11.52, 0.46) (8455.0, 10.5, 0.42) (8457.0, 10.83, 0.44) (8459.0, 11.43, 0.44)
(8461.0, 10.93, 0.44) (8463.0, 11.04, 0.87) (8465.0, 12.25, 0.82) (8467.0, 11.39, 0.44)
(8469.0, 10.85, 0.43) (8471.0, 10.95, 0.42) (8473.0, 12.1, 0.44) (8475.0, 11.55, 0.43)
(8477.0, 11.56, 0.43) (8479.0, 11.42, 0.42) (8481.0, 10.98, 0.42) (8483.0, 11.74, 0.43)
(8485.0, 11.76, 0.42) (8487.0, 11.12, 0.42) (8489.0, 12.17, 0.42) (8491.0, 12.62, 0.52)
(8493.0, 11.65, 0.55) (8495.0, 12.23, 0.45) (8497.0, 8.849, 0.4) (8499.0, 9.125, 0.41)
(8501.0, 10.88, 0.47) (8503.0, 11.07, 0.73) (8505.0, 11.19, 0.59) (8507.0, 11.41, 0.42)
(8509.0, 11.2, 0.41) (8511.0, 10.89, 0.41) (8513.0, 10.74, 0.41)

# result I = 1.01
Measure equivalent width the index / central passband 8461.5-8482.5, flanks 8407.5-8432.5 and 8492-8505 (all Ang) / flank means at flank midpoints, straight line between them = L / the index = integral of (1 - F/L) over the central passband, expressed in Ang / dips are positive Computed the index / -1.1 Ang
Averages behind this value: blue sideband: 11.2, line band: 11.4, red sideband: 10.7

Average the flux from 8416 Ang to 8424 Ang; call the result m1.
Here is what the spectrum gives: 11.7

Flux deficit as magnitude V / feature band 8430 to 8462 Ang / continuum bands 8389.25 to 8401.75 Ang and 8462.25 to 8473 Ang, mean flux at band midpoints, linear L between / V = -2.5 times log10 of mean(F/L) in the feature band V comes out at 0.038 mag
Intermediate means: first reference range 11.7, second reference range 11.4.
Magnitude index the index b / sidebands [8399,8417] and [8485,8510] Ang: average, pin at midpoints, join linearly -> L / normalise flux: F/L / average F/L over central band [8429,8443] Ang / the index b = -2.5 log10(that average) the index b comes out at 0.07 mag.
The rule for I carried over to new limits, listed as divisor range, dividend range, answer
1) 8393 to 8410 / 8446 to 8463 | 0.98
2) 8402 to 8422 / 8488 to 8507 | 0.98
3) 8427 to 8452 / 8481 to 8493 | 1.07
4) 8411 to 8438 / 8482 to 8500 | 1.04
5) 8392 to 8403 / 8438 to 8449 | 0.97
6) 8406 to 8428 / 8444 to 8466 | 1.02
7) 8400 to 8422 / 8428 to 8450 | 0.97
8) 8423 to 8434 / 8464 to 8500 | 1.05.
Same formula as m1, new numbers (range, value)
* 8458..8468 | 11.4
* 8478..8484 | 11.4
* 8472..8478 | 11.7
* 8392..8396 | 11.6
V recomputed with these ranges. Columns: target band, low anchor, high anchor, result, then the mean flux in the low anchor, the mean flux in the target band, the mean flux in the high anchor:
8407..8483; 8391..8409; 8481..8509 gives 0.020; 11.6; 11.2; 11.2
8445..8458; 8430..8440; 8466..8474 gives -0.063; 10.5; 11.5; 11.3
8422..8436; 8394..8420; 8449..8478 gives 0.077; 11.5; 10.6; 11.4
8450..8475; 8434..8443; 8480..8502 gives -0.056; 10.4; 11.3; 11.2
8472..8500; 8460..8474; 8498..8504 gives -0.053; 11.4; 11.3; 10.4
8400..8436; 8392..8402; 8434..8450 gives 0.036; 11.8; 11.1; 11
